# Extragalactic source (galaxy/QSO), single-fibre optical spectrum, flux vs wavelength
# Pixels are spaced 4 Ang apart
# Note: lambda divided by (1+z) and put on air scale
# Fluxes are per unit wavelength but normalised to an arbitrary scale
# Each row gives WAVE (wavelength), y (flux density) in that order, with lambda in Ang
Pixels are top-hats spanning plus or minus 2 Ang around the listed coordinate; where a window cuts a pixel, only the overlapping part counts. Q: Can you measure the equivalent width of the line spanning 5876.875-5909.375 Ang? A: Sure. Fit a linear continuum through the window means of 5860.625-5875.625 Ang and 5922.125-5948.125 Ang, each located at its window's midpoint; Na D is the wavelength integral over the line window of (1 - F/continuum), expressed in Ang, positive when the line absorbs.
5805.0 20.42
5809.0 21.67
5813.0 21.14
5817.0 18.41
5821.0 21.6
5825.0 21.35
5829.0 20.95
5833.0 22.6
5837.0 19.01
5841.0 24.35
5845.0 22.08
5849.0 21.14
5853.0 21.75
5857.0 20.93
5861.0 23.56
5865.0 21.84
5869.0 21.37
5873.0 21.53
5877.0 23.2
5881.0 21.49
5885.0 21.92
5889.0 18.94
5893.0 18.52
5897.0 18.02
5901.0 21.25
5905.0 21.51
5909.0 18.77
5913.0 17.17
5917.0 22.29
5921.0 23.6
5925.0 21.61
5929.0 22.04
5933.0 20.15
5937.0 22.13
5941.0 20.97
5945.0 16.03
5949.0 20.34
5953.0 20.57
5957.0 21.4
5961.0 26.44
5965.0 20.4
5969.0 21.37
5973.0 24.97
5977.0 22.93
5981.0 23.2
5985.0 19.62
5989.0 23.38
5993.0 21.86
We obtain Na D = 1.7 Ang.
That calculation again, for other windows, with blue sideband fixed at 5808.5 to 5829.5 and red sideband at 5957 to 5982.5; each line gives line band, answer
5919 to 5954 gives 2.7 Ang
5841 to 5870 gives -0.9 Ang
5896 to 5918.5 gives 2.3 Ang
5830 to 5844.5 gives -0.6 Ang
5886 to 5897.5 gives 1.6 Ang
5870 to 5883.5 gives -0.2 Ang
